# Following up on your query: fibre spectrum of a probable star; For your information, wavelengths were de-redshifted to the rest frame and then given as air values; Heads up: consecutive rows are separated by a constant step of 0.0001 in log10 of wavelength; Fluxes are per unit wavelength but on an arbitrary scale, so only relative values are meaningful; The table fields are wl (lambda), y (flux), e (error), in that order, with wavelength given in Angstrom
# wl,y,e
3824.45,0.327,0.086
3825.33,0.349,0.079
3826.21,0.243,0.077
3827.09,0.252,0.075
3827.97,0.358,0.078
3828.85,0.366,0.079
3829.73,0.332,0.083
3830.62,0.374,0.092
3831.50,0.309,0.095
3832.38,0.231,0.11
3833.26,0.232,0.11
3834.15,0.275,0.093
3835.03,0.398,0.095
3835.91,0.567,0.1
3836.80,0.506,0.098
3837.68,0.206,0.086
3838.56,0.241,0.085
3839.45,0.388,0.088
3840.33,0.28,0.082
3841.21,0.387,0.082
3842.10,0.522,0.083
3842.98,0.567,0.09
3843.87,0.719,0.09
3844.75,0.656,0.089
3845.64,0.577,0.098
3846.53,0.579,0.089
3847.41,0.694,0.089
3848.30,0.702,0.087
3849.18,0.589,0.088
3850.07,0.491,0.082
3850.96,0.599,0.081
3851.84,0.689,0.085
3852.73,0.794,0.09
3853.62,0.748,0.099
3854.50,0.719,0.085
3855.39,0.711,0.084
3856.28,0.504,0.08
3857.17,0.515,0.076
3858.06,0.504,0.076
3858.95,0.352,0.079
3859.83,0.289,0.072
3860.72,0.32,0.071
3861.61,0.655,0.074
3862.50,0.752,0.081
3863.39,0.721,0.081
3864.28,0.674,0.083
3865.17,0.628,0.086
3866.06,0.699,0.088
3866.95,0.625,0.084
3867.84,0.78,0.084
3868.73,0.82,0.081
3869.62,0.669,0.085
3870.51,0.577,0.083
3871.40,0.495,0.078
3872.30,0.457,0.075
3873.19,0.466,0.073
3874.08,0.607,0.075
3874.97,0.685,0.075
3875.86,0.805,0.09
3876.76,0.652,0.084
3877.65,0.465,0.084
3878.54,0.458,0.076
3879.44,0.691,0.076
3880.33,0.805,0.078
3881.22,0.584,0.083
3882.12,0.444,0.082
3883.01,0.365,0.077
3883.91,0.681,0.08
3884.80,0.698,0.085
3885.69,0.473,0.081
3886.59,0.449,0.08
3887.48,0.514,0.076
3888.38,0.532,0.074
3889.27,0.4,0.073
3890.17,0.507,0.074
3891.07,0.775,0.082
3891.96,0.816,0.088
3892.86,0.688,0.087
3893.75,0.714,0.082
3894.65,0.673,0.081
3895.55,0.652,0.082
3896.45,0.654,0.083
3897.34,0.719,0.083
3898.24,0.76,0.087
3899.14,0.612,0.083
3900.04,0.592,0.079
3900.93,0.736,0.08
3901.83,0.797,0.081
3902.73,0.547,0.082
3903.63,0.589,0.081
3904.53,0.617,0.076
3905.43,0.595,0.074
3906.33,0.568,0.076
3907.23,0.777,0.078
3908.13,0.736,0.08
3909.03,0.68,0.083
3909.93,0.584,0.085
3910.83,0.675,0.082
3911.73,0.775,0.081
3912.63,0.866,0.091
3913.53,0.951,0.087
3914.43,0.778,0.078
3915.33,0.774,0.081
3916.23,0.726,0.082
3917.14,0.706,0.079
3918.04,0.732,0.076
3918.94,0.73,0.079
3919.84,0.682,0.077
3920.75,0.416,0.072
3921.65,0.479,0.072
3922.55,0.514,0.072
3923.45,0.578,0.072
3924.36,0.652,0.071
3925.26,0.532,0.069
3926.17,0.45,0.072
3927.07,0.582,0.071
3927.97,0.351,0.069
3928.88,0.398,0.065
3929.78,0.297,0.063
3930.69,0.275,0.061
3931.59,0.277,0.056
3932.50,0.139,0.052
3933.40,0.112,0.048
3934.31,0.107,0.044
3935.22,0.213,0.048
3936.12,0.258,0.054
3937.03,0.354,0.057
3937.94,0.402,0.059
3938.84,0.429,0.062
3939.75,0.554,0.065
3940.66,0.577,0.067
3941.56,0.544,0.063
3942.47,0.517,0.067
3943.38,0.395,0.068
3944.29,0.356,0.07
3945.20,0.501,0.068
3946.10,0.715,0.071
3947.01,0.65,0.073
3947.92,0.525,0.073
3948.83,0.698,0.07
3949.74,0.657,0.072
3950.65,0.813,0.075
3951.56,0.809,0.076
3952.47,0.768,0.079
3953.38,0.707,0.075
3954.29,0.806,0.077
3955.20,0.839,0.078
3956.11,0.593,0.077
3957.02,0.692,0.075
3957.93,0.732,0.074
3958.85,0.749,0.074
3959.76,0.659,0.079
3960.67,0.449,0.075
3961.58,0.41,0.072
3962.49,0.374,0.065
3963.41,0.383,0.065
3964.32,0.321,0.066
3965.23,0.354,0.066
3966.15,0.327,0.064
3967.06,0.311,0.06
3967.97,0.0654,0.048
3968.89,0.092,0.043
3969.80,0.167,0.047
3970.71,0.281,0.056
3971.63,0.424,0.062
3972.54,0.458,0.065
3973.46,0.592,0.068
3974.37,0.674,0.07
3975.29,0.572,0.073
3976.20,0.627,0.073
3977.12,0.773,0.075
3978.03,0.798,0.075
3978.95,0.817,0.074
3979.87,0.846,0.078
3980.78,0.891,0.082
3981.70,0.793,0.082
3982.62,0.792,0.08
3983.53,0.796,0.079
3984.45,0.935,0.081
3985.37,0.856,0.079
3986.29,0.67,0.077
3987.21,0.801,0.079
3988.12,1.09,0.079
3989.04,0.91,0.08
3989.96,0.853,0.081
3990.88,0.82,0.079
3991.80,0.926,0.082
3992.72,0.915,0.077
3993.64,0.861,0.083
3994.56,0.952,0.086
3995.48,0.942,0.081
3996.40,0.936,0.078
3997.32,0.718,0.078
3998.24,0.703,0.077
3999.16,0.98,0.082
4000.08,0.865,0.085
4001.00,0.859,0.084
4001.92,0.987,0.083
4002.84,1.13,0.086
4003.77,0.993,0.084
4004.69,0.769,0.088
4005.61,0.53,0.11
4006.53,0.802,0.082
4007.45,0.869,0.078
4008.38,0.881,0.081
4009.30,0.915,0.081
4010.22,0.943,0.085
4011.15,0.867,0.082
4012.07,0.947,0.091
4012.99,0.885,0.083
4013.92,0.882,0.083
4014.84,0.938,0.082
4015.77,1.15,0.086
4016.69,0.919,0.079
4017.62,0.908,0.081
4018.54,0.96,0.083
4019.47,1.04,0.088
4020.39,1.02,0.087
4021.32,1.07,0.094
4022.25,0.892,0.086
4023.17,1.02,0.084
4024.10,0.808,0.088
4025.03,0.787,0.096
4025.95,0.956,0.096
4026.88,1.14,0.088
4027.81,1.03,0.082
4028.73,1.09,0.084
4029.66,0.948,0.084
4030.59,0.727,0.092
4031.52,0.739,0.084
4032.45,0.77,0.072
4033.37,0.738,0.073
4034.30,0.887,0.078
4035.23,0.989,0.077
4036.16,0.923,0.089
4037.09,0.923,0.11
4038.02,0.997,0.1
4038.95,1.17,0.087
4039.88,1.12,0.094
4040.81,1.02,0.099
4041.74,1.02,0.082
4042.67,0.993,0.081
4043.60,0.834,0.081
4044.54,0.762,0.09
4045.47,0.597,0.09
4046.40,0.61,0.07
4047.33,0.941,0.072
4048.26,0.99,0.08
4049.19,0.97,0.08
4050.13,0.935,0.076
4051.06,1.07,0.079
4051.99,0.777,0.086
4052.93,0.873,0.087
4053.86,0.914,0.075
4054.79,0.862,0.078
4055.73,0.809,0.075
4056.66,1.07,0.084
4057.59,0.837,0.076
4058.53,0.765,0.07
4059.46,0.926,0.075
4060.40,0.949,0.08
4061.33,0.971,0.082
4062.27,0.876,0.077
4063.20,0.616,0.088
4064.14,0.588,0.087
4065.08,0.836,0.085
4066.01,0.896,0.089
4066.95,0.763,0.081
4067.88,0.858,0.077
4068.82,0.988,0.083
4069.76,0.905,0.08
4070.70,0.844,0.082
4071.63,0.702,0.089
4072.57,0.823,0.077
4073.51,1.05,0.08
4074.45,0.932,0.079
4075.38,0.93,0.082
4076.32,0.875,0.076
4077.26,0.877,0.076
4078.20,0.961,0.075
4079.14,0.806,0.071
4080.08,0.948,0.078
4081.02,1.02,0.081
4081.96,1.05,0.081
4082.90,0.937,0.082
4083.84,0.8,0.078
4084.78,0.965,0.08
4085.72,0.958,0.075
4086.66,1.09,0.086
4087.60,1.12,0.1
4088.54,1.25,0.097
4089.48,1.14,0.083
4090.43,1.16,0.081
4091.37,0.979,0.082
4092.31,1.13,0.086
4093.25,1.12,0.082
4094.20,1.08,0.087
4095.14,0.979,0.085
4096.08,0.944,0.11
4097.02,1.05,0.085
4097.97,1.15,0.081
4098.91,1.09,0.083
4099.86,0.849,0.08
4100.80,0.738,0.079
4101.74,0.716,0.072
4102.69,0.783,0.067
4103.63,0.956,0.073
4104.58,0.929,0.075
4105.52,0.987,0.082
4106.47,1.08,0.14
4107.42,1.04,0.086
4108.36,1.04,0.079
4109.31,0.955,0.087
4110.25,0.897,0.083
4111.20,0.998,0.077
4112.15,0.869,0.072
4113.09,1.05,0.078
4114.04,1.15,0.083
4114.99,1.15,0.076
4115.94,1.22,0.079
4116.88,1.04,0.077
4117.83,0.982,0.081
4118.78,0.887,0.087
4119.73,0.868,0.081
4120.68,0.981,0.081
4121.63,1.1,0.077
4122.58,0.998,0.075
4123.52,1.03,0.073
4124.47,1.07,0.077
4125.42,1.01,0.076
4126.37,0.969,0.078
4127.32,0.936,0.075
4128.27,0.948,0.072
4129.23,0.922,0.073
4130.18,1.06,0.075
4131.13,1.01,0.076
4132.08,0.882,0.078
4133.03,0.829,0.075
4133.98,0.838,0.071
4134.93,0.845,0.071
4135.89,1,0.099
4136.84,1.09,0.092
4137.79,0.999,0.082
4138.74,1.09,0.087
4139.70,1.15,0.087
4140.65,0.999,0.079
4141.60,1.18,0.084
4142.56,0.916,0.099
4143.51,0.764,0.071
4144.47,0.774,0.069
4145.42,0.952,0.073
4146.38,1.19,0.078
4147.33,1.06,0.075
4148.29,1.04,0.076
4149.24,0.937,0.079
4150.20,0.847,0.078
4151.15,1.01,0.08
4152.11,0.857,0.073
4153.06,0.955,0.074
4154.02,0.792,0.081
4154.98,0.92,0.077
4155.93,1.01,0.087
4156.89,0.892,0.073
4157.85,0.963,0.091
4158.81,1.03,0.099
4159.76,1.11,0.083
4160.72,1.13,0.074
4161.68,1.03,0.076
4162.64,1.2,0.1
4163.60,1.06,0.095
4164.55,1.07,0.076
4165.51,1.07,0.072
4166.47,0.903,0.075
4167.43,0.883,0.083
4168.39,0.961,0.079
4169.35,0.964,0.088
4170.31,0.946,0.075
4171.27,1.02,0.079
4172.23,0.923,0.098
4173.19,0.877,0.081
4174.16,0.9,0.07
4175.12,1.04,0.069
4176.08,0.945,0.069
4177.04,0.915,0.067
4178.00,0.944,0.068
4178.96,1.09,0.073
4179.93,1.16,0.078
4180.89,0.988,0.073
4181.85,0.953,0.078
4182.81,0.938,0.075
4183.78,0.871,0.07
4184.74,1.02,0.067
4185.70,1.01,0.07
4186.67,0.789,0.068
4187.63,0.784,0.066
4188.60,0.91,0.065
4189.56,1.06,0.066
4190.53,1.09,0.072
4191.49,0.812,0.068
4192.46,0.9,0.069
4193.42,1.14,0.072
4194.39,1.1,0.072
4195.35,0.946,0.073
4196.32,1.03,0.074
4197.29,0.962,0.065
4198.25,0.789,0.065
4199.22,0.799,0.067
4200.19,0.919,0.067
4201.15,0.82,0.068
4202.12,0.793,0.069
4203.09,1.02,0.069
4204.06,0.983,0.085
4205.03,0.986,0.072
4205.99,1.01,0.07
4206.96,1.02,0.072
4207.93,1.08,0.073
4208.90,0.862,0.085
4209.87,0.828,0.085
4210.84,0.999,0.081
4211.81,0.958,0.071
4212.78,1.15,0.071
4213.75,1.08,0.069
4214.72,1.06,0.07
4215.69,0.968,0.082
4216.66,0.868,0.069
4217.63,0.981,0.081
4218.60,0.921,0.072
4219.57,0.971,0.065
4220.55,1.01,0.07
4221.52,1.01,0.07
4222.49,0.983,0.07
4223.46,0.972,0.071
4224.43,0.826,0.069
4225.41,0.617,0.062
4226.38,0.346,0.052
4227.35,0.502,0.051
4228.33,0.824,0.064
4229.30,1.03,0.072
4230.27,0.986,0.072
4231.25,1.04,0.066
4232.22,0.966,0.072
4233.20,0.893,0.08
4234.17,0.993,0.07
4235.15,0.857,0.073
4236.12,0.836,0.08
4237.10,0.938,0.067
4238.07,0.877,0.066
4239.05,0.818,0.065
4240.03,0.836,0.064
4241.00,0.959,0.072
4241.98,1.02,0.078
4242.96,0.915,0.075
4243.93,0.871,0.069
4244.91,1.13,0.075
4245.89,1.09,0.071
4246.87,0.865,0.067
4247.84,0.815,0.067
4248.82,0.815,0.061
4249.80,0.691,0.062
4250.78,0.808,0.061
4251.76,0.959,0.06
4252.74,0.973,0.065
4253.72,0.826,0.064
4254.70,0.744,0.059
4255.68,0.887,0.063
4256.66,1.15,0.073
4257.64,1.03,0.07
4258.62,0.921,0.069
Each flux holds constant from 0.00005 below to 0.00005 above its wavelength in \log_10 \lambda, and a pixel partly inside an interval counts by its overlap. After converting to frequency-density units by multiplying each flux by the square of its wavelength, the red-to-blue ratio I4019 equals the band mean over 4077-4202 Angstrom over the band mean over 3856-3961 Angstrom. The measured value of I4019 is 1.87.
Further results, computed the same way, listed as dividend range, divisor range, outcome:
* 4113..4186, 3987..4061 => 1.16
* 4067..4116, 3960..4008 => 1.48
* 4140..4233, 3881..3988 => 1.86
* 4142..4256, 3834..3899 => 1.90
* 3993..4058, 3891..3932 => 1.53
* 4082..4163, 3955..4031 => 1.37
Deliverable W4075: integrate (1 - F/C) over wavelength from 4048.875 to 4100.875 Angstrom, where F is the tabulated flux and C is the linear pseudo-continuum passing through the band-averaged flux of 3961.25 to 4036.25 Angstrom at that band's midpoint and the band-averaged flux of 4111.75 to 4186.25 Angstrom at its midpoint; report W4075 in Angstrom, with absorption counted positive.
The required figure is -2.9 Angstrom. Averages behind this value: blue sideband 0.786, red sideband 0.987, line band 0.937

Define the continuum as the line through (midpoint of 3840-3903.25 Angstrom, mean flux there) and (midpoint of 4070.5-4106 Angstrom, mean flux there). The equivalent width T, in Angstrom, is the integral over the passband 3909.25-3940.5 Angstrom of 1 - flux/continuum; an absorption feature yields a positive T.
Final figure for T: 8.1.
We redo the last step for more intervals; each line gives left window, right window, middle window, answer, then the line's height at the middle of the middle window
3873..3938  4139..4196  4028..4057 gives -4.4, 0.786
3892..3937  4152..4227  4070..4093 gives -4.7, 0.806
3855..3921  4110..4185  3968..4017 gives -1.0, 0.775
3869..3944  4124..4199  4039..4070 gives -3.0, 0.803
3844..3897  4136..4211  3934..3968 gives 8.8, 0.705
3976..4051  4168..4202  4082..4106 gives -2.0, 0.922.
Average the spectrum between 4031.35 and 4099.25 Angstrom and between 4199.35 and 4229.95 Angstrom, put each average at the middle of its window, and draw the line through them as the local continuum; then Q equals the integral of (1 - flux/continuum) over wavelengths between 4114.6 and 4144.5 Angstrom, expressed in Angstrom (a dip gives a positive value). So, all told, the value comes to -2.1 Angstrom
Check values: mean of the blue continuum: 0.93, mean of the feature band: 0.988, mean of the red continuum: 0.915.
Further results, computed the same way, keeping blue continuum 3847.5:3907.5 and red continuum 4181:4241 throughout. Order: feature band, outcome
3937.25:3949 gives 2.71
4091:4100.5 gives -2.50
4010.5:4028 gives -4.94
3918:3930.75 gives 2.85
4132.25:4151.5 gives -2.54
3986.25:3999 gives -2.67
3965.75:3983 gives 4.03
